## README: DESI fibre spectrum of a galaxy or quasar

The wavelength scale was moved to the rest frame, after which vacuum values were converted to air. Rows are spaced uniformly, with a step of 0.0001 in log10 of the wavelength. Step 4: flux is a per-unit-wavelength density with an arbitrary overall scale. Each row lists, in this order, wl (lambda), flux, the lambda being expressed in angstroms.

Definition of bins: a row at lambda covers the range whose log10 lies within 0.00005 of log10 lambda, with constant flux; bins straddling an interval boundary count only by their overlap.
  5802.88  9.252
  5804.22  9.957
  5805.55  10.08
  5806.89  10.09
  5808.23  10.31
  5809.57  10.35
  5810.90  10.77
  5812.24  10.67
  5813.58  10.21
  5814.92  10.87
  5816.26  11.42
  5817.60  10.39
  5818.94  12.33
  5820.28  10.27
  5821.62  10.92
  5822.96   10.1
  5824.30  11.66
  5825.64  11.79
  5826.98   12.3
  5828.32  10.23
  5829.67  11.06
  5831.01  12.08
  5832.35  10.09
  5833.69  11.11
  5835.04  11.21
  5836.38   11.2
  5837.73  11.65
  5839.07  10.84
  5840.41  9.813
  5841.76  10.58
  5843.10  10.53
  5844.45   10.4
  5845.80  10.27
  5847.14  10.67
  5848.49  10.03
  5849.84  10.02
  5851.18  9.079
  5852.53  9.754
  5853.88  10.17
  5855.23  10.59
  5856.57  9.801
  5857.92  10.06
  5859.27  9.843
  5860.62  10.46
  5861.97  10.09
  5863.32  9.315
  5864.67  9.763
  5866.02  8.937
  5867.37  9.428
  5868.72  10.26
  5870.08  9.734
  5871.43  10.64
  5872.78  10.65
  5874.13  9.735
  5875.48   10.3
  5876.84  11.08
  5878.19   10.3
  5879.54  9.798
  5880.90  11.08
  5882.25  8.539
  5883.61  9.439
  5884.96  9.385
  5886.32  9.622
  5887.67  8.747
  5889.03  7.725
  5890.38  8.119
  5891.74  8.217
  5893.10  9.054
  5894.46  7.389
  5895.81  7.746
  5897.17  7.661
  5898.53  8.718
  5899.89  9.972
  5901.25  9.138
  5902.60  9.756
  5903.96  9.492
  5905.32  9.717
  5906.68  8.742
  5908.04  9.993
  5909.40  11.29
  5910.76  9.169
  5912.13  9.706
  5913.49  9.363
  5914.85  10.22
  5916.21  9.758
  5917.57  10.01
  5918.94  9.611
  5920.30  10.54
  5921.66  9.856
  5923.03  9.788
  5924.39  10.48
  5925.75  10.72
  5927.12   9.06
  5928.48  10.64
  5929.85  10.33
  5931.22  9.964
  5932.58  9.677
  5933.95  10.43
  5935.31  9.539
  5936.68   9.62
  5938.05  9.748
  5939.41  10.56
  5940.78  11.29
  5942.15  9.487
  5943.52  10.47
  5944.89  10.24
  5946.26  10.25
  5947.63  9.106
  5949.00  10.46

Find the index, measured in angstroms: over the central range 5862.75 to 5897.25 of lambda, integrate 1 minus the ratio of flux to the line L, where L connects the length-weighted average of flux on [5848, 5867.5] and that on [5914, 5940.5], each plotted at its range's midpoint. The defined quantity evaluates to 1.9 angstroms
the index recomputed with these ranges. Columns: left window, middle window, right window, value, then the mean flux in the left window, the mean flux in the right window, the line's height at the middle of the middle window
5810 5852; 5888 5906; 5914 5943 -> 2.84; 10.8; 10.1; 10.3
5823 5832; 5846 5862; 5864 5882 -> 0.87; 11.4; 10.1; 10.6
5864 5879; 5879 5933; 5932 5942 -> 3.37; 10.1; 10.1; 10.1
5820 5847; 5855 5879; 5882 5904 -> -0.92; 10.9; 8.73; 9.68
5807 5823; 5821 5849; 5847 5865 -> -1.46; 10.7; 9.96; 10.3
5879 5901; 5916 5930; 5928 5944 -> -0.45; 8.82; 10.1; 9.76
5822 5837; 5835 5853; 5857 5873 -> 0.41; 11.2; 9.91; 10.7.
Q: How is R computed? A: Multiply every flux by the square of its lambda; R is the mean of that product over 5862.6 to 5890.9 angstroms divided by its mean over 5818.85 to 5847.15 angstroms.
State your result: 0.9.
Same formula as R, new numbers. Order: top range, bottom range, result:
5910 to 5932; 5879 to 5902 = 1.14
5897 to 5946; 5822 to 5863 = 0.96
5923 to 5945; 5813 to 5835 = 0.95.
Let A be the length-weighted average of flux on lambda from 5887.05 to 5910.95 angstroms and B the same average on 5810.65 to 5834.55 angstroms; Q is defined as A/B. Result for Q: 0.81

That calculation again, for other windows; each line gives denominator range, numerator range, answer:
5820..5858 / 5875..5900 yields 0.85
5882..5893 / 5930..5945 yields 1.15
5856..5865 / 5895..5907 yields 0.91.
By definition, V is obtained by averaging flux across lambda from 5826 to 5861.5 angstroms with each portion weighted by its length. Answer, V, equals 10.5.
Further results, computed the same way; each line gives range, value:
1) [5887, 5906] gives 8.68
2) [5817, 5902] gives 10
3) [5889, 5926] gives 9.37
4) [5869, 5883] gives 10.2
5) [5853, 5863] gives 10.1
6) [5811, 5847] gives 10.9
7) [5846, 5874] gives 9.97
